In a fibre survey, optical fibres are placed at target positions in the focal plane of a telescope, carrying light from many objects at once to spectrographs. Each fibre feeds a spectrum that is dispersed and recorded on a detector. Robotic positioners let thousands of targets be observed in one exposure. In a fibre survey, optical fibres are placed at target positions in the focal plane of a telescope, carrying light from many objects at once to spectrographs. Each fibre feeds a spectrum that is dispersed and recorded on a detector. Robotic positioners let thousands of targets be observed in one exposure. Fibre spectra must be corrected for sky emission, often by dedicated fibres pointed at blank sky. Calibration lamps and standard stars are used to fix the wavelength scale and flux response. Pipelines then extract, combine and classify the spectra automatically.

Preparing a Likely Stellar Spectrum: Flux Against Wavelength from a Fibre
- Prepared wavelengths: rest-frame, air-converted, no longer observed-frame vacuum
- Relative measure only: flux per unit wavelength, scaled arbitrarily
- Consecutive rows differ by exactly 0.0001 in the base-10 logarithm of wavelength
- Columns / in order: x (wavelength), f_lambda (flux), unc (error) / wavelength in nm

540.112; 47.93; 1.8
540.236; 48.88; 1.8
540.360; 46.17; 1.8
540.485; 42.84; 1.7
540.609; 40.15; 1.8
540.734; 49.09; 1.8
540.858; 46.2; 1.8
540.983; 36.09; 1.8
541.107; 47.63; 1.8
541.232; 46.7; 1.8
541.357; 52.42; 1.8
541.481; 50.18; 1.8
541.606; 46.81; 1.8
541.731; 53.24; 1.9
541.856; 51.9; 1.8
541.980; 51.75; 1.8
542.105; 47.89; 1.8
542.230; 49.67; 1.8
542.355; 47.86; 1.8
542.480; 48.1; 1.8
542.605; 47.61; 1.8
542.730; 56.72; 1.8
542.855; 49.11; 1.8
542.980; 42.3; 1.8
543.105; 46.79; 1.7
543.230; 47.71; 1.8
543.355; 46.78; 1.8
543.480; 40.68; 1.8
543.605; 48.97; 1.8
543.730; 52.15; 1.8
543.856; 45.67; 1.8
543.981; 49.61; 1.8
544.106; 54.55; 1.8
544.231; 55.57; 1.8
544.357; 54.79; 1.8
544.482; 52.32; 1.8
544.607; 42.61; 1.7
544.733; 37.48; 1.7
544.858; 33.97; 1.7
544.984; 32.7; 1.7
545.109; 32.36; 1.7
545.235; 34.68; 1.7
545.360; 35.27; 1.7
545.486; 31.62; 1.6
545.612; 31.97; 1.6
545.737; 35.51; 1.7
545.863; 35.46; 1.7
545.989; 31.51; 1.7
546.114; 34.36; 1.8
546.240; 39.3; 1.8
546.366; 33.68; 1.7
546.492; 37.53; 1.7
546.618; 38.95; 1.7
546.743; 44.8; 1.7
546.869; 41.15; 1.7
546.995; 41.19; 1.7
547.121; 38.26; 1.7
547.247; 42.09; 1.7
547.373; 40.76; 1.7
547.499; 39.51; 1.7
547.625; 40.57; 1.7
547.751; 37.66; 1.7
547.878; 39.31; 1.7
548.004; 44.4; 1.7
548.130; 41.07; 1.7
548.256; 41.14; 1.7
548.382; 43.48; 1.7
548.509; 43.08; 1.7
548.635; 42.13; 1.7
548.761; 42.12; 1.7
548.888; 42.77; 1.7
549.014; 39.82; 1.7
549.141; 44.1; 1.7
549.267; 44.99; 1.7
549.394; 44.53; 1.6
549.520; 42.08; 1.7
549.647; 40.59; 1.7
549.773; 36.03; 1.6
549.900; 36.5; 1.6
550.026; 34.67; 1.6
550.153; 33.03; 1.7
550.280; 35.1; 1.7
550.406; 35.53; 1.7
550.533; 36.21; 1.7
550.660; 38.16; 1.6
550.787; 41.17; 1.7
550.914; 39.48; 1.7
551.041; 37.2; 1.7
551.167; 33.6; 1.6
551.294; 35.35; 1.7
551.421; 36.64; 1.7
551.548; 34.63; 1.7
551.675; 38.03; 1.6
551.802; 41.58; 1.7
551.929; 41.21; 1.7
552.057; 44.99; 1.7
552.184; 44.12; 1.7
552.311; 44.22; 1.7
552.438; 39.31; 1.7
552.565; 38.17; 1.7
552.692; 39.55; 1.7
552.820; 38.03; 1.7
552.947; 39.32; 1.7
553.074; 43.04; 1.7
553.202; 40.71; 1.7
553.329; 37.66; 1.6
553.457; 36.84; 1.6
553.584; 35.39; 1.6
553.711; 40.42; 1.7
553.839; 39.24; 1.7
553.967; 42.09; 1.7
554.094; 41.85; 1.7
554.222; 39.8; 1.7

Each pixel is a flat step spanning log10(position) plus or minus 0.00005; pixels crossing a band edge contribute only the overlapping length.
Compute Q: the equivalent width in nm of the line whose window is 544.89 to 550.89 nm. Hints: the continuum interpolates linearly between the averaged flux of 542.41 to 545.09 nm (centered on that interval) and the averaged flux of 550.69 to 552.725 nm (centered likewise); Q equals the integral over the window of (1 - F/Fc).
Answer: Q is 0.59 nm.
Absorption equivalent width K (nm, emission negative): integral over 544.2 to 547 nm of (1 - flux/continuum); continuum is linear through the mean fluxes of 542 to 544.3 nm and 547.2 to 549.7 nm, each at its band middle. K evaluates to 0.443 nm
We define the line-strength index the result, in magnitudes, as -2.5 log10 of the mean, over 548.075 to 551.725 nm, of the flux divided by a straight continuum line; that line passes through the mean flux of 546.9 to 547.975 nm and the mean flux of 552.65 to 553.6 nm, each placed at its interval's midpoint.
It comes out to 0.015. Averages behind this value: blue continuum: 40.1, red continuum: 39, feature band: 39.1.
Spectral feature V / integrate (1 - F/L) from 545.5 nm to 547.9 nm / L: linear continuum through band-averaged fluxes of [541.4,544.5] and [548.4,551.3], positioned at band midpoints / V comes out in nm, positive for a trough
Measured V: 0.32 nm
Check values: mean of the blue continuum 49.5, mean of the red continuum 39.2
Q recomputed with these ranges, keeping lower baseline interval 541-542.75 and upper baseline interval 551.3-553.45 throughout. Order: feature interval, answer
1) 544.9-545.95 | 0.284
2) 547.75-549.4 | 0.038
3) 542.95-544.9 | 0.012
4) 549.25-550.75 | 0.145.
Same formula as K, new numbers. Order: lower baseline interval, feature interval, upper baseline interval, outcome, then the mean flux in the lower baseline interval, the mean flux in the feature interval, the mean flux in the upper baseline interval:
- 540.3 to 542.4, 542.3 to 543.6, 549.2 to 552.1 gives -0.04 nm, 47.4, 47.4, 38.3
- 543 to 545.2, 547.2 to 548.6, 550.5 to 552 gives 0.00 nm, 45.4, 41.2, 37.8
